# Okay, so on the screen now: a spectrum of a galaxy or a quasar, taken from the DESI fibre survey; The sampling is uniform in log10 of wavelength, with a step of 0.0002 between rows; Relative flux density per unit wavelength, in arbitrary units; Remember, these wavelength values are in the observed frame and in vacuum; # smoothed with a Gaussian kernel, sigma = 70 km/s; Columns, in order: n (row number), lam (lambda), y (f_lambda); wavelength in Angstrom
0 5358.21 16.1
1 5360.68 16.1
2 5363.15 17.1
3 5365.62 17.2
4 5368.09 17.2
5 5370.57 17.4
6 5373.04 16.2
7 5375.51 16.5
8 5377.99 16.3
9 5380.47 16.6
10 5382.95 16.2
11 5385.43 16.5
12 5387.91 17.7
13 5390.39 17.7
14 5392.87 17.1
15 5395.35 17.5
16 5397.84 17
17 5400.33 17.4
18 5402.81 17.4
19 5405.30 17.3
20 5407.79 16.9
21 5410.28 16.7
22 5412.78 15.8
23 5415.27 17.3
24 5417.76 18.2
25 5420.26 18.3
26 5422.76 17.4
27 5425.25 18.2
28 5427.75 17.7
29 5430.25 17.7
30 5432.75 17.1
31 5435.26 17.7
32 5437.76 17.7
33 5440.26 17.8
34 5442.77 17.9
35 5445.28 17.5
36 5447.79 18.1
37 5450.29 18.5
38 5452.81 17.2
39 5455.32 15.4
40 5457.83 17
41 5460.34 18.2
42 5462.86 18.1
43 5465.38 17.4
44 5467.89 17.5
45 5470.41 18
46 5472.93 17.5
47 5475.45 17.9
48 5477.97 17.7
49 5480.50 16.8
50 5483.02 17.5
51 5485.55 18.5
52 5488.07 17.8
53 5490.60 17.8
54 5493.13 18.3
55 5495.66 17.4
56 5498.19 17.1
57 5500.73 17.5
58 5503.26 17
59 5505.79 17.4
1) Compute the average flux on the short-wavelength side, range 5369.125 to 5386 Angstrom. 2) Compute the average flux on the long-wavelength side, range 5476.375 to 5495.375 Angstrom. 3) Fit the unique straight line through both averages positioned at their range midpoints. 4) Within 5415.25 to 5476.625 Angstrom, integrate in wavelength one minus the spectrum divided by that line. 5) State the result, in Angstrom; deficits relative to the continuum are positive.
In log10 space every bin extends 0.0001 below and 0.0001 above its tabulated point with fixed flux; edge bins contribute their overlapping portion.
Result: -1.3 Angstrom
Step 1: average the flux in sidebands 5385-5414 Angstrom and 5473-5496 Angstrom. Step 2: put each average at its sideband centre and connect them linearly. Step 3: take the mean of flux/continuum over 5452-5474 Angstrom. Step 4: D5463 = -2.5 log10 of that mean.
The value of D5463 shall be 0.01 mag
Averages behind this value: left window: 17.1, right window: 17.7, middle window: 17.4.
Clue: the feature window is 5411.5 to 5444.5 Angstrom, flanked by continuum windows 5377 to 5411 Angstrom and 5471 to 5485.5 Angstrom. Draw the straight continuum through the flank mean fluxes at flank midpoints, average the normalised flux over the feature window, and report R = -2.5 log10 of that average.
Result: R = -0.02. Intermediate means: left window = 17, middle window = 17.6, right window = 17.6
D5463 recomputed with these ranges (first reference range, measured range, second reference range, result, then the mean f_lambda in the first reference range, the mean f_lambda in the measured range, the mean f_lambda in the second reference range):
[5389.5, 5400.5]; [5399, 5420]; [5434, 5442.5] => 0.02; 17.3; 17.2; 17.7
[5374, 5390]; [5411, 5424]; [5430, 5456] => -0.01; 16.7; 17.4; 17.5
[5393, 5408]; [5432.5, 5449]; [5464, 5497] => -0.01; 17.3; 17.7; 17.7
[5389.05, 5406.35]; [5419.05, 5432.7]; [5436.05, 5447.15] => -0.01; 17.4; 17.8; 17.7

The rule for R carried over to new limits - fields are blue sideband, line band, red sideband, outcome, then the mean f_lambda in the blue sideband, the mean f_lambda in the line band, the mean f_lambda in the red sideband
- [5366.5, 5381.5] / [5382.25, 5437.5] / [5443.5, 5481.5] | -0.02 mag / 16.7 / 17.3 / 17.5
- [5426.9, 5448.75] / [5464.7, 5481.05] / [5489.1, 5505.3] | 0.00 mag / 17.7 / 17.6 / 17.5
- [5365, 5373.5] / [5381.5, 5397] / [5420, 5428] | 0.02 mag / 17.1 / 17.1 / 17.9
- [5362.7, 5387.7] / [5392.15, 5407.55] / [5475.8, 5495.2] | -0.02 mag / 16.7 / 17.3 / 17.8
